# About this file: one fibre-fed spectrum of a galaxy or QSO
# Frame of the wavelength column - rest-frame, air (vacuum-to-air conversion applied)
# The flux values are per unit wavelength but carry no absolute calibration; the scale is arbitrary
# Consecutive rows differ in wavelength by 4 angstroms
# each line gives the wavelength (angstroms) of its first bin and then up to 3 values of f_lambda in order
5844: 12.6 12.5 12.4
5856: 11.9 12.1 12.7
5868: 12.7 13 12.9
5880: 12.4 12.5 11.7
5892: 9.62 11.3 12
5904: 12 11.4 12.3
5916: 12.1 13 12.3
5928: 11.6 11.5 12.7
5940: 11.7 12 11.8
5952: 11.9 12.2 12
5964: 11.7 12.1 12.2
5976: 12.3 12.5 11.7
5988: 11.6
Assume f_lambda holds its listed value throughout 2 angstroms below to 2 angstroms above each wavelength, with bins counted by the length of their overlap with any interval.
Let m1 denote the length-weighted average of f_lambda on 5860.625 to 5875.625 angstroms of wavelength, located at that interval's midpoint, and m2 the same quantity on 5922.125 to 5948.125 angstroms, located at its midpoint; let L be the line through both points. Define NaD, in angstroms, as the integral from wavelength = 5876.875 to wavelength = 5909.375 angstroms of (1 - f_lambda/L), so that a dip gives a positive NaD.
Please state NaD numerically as 2.1 angstroms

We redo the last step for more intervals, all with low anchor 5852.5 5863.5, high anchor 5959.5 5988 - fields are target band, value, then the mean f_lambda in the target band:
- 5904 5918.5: 0.15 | 12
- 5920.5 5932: 0.07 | 12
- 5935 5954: 0.13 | 12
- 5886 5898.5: 1.24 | 10.9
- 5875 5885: -0.37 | 12.6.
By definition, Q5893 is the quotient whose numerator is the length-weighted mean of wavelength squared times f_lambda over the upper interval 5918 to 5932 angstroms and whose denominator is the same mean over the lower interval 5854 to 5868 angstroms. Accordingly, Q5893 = 1.0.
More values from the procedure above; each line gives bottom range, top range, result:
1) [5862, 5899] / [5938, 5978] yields 1.02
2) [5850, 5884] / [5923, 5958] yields 0.98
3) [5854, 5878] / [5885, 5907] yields 0.92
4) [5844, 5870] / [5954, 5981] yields 1.02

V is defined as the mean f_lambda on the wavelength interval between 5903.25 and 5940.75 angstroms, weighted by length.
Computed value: 12.1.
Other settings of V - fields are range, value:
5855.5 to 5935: 12.1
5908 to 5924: 12.3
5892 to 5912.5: 11.6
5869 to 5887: 12.6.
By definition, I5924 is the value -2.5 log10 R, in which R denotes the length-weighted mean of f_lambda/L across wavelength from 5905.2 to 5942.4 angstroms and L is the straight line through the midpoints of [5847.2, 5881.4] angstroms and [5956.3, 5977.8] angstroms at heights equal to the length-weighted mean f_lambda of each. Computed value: 0.02 mag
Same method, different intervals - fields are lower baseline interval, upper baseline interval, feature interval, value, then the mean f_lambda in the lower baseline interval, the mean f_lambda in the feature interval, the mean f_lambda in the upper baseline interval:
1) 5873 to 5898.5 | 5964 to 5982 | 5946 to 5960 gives 0.01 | 11.8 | 12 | 12.2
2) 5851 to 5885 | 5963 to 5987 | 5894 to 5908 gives 0.06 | 12.5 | 11.7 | 12.1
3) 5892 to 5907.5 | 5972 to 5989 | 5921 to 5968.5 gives -0.02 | 11.5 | 12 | 12.1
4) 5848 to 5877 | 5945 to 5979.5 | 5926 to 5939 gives 0.02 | 12.5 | 11.9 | 12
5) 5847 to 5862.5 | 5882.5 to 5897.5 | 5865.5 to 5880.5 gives -0.10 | 12.2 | 12.8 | 11.2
